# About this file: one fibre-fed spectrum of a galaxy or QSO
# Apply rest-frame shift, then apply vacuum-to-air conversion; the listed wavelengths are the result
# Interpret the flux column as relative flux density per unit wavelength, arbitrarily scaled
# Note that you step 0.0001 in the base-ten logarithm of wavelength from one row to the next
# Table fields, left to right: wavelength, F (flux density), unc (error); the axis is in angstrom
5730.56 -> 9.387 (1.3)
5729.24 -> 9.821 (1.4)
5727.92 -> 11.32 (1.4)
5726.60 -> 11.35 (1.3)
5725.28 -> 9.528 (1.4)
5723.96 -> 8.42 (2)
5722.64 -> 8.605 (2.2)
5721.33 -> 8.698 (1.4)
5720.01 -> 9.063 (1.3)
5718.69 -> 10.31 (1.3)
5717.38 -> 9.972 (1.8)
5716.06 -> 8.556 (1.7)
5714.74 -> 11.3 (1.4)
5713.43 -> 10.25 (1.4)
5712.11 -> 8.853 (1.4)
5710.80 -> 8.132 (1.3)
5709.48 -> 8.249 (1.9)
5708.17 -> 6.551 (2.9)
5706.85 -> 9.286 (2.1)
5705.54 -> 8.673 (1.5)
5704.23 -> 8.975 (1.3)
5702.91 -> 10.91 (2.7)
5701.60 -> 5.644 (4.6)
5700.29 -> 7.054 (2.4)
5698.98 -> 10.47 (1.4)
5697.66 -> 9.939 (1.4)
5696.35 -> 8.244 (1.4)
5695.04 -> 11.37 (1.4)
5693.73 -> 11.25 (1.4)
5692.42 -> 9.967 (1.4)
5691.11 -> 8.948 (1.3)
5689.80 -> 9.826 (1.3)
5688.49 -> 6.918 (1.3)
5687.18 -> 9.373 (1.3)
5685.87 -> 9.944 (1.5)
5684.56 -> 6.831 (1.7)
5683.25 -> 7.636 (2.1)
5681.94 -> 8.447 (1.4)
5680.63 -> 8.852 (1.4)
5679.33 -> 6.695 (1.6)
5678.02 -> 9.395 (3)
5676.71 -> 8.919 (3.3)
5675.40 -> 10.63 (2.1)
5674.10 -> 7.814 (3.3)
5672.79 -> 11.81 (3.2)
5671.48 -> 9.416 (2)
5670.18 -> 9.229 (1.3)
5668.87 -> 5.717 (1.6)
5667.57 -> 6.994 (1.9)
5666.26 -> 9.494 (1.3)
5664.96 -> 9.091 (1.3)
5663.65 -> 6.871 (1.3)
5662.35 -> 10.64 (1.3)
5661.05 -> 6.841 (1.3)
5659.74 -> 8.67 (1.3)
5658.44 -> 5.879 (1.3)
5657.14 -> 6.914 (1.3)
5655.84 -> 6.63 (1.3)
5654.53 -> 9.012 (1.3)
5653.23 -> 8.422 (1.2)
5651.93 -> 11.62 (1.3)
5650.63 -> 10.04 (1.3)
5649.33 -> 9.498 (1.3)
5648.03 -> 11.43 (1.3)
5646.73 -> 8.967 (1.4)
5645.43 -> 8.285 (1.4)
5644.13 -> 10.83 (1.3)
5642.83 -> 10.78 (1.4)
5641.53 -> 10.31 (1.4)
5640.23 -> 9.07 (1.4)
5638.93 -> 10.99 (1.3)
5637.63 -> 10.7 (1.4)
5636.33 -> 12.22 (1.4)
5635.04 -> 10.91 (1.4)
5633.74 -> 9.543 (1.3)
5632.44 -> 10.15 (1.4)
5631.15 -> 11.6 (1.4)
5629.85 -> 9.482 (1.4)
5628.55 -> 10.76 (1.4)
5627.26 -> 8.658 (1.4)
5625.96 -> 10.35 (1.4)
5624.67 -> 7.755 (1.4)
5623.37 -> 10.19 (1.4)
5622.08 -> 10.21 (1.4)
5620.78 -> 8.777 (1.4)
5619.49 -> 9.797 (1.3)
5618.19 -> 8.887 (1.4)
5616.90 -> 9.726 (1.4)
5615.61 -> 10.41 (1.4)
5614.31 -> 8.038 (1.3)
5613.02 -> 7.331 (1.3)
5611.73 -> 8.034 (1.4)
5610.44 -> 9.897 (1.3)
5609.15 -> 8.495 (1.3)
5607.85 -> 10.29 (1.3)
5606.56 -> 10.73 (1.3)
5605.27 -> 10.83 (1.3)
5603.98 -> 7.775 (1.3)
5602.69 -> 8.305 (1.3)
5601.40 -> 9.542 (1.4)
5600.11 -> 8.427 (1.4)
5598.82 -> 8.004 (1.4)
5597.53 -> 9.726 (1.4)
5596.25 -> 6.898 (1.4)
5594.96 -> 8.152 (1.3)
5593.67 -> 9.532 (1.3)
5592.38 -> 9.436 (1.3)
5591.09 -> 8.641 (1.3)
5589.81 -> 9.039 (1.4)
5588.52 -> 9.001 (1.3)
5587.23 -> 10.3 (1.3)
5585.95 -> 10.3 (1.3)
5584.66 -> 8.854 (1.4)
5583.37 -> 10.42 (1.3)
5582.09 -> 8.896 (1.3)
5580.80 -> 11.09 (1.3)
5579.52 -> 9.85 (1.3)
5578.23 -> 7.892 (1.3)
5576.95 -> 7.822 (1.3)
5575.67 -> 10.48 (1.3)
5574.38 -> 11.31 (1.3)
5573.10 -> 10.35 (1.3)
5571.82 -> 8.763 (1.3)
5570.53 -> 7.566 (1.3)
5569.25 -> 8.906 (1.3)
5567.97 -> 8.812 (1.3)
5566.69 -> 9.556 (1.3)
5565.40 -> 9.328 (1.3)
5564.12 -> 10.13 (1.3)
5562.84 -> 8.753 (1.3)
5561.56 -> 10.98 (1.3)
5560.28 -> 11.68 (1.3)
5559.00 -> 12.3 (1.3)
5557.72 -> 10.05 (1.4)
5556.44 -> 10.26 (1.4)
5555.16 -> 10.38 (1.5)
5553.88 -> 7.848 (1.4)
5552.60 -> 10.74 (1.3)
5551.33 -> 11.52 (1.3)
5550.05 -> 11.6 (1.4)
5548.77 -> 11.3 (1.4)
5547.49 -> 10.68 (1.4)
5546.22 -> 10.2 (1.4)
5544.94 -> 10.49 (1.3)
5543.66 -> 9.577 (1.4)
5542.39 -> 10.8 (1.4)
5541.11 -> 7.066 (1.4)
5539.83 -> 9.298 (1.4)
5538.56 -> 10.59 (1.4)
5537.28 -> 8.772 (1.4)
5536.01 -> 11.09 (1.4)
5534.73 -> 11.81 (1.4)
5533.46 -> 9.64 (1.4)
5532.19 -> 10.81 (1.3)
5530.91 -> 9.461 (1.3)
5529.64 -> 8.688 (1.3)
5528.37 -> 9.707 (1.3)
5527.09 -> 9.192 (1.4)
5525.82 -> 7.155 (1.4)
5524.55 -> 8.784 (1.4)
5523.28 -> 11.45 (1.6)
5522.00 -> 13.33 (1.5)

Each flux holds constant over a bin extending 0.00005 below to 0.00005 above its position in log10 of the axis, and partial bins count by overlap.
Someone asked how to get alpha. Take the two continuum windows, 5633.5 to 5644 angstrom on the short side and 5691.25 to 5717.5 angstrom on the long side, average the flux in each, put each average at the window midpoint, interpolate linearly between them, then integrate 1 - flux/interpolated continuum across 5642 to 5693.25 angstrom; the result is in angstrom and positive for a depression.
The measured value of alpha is 5.9 angstrom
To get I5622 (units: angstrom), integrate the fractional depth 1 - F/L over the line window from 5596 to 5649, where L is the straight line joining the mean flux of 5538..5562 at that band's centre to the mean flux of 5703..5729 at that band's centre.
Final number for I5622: 1.6 angstrom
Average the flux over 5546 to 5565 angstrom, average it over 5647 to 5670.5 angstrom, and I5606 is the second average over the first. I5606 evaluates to 0.8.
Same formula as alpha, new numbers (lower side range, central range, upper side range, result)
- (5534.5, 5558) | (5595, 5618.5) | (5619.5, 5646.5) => 2.7 angstrom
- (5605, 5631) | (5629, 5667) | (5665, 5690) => -1.8 angstrom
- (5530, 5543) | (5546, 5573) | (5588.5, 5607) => -1.5 angstrom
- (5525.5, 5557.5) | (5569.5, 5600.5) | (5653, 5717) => 1.3 angstrom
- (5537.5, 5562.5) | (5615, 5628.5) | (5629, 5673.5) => 0.2 angstrom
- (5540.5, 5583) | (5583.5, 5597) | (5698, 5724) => 0.9 angstrom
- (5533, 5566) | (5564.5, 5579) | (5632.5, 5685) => 1.2 angstrom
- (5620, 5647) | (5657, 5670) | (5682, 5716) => 2.4 angstrom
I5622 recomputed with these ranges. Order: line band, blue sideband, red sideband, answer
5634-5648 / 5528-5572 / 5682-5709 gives -1.56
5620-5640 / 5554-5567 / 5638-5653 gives 0.04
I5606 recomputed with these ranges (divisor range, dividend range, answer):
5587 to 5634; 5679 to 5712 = 0.95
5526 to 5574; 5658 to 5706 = 0.88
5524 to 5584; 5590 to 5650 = 0.97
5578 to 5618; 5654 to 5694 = 0.93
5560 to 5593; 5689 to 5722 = 0.97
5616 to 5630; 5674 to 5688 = 0.90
